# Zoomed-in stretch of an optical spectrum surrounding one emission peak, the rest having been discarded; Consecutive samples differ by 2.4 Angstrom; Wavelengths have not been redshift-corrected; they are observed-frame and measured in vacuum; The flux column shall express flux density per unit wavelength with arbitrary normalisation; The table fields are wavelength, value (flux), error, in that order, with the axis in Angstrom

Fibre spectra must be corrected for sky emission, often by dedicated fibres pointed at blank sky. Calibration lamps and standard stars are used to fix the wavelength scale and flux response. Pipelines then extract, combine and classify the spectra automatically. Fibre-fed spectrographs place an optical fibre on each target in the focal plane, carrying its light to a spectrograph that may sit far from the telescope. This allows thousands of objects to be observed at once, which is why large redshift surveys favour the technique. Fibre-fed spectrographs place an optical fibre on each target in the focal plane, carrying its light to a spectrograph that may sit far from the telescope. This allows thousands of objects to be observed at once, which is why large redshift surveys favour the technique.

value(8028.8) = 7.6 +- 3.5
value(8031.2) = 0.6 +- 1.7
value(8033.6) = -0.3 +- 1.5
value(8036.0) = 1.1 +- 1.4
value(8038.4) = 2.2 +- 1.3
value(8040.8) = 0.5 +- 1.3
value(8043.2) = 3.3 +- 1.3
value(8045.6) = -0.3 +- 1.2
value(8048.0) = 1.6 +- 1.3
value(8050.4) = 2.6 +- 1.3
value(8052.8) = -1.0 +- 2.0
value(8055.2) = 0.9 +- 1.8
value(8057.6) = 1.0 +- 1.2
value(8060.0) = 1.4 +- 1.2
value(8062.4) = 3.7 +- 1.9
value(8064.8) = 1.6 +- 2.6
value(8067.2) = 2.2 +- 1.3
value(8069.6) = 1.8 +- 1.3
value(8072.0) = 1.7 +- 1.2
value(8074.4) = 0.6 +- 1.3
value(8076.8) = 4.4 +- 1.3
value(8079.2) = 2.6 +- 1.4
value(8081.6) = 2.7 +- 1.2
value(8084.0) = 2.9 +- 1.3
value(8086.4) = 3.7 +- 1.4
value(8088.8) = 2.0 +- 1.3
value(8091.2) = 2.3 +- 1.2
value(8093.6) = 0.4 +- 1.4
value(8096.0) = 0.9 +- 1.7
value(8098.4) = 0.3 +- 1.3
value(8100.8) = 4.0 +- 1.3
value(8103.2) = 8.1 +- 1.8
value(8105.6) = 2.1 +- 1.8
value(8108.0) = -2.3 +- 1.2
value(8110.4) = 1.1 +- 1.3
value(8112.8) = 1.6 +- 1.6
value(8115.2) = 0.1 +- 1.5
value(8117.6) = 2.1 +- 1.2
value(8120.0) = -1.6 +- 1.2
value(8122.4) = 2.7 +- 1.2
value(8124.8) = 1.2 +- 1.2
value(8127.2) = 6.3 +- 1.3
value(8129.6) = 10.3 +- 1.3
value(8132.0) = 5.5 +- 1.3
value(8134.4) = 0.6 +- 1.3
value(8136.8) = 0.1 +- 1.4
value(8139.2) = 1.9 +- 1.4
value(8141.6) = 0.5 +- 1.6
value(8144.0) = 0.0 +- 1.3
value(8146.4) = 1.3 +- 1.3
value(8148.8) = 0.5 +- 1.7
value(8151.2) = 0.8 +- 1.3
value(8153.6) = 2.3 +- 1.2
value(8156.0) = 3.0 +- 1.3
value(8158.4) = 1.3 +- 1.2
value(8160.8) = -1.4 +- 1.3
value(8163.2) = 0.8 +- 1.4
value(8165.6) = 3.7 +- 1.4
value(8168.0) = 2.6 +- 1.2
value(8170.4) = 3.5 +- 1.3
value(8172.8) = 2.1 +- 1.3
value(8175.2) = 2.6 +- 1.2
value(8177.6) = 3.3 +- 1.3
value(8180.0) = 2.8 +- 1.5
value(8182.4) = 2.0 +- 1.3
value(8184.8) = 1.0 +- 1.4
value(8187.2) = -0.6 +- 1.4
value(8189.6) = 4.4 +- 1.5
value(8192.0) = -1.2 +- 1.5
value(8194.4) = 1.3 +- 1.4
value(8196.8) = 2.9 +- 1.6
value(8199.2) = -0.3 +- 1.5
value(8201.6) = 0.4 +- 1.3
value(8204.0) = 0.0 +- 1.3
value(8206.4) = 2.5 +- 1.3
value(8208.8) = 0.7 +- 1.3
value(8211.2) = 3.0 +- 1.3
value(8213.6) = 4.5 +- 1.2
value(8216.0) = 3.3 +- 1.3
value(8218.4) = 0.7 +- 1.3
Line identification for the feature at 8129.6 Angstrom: Hgamma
